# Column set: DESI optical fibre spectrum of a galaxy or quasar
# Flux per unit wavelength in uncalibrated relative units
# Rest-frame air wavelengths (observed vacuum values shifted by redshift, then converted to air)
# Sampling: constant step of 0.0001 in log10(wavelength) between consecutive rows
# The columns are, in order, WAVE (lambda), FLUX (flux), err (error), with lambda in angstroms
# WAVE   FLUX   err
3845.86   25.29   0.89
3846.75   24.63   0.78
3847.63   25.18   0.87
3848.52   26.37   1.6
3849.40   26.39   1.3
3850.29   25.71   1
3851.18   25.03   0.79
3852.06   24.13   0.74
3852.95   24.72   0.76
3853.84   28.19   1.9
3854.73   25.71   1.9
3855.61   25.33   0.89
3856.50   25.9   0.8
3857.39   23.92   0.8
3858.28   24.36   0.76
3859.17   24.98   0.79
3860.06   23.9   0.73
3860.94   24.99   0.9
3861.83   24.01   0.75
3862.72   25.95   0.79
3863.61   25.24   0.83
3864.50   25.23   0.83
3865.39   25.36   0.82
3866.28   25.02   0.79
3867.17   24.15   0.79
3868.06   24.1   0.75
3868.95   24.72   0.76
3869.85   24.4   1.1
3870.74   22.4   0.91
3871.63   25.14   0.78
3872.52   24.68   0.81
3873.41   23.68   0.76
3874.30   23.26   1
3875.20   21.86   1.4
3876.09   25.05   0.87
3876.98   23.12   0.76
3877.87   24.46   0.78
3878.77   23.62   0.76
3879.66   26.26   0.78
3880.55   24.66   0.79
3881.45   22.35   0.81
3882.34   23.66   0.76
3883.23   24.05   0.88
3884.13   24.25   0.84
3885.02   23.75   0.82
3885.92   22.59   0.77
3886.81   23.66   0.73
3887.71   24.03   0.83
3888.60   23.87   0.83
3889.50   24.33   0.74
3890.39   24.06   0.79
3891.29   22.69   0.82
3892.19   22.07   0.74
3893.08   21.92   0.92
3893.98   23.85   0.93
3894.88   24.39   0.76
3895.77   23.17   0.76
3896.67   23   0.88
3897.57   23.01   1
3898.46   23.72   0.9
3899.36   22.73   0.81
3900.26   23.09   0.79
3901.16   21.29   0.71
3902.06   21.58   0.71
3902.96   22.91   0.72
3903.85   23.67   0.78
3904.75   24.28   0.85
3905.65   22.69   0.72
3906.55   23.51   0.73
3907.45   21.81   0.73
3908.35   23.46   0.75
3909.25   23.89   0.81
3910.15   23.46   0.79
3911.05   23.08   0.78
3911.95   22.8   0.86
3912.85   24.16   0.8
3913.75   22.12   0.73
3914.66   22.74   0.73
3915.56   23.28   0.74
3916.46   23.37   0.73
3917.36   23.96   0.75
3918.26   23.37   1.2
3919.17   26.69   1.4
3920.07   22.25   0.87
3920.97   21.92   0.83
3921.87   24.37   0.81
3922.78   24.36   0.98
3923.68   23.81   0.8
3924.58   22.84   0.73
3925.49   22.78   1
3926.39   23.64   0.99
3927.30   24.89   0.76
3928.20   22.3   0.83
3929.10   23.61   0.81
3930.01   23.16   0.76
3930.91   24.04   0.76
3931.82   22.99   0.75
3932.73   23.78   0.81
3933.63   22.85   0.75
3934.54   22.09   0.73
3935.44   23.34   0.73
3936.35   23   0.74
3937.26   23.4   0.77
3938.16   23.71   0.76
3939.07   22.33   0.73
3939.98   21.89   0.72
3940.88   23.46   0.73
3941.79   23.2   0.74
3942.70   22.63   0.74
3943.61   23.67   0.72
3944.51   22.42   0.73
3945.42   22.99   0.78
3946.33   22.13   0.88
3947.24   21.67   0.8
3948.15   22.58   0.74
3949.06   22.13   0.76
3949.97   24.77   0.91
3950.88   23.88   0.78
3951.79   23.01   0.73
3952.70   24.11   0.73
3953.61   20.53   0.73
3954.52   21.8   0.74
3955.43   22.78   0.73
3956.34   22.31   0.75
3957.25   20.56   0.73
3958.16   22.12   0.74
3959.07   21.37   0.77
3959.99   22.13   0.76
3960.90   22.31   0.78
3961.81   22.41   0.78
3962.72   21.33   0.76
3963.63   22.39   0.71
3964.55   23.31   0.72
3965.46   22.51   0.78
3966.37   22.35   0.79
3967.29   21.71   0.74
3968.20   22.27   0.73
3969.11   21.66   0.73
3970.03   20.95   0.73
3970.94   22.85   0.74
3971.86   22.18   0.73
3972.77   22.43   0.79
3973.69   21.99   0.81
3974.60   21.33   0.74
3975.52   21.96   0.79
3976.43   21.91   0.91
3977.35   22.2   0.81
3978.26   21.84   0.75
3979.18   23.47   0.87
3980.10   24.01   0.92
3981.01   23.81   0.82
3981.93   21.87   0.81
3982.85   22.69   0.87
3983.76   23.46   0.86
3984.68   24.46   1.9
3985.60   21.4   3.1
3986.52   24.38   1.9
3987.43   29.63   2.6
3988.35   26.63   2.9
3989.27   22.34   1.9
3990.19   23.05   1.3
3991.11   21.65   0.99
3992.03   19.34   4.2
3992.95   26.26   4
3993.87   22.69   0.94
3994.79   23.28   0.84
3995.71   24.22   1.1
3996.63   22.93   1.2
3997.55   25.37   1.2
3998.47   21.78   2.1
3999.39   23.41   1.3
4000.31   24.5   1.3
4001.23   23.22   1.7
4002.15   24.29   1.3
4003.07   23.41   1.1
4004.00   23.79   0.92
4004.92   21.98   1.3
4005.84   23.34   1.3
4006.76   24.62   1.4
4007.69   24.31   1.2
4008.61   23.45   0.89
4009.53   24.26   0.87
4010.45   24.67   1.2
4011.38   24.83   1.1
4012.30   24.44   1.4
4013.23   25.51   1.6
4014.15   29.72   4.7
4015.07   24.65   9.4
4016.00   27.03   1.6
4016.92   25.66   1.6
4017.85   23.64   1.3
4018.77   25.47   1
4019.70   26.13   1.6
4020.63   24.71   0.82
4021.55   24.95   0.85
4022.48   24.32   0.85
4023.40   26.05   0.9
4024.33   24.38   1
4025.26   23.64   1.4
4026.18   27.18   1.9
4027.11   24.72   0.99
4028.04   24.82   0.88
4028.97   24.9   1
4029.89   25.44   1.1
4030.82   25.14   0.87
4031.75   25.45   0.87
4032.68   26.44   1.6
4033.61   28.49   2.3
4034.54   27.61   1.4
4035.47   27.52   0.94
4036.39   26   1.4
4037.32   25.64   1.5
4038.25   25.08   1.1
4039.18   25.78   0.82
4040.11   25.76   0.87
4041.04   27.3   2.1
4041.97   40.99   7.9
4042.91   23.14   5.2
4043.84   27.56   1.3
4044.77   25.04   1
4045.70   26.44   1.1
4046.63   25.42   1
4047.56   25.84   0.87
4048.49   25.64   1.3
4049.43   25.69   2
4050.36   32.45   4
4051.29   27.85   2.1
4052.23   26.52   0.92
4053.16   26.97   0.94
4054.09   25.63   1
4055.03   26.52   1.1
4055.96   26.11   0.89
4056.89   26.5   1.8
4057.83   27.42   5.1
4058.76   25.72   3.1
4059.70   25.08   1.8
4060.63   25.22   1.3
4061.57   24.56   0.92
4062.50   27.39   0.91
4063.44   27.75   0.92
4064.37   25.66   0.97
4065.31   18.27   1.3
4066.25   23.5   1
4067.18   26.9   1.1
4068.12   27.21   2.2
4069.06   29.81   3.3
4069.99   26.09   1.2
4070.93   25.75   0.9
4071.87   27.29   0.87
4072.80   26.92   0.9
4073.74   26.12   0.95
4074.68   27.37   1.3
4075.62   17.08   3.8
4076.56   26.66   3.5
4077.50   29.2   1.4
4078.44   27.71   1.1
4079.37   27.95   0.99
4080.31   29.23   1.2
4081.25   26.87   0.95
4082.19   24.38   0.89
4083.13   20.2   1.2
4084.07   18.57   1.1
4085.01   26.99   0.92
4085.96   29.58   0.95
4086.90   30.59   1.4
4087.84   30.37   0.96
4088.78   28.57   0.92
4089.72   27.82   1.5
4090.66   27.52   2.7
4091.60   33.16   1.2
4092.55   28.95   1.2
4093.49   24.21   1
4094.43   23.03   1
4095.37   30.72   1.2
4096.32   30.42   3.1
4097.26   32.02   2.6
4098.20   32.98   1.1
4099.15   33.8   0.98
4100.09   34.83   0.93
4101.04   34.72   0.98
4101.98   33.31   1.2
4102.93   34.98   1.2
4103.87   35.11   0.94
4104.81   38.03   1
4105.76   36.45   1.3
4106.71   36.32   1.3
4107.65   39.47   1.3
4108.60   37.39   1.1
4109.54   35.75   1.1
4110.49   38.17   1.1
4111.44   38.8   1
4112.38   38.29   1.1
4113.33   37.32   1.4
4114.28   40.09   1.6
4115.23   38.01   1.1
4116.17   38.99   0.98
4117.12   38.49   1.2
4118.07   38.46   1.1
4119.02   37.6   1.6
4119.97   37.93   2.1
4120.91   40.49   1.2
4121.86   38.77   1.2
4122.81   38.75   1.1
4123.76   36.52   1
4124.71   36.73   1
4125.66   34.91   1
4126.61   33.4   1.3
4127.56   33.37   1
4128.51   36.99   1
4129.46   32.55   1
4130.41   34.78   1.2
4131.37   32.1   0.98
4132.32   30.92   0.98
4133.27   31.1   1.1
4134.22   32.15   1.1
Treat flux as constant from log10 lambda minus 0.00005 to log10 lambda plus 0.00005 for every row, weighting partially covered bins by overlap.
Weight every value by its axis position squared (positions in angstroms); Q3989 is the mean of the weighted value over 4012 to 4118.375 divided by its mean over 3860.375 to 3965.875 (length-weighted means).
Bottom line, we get 1.3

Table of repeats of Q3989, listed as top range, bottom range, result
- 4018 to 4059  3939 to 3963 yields 1.23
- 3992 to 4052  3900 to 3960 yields 1.16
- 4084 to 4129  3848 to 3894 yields 1.58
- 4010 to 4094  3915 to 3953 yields 1.20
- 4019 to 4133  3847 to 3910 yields 1.36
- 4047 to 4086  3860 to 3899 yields 1.19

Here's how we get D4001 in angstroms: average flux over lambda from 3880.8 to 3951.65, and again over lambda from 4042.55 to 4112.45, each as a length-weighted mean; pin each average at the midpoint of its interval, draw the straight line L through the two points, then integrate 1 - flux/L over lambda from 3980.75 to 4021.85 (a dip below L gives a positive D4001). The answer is 3.01 angstroms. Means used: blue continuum 23.2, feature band 24.2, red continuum 28.6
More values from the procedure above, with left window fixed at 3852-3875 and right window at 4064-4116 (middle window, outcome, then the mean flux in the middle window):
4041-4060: 1.4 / 27.1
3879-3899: 1.4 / 23.6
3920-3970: 7.4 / 22.7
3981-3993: 1.8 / 23.5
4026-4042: 1.3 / 26.5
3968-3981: 2.4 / 22.3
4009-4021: 1.2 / 25.4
